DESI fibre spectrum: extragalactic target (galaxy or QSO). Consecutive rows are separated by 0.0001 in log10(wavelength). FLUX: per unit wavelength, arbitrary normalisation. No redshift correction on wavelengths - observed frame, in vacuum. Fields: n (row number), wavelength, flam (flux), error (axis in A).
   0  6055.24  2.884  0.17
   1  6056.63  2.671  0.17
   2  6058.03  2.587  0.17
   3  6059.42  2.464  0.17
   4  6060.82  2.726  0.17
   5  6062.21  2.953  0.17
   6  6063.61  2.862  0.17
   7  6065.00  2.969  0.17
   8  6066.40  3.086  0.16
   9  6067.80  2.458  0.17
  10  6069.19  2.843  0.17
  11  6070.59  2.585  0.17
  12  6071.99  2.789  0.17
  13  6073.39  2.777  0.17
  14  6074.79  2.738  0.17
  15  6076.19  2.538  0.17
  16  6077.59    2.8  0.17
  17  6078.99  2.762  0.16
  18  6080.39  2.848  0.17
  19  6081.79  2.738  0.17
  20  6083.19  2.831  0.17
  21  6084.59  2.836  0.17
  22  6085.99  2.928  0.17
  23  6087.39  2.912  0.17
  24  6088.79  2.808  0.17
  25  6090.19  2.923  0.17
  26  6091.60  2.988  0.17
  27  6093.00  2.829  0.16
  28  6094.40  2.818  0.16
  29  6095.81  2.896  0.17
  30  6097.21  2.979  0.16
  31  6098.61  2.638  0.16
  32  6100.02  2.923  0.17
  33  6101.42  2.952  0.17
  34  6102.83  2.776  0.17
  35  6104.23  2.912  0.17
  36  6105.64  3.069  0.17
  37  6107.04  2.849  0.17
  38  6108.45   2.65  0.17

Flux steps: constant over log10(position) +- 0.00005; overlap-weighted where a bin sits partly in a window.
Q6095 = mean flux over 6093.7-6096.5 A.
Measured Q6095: 2.85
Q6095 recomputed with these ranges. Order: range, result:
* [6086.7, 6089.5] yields 2.86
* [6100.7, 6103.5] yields 2.87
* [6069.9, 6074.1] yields 2.71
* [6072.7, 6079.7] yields 2.72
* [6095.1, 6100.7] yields 2.86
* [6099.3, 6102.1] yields 2.94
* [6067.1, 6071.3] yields 2.63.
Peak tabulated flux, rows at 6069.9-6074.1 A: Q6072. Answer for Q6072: 2.789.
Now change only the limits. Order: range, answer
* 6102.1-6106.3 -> 3.069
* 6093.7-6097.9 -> 2.979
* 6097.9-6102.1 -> 2.952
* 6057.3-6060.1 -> 2.587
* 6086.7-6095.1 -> 2.988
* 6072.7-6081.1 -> 2.848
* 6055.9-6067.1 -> 3.086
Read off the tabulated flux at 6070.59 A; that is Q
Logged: 2.585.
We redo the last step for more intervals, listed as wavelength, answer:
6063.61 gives 2.862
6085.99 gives 2.928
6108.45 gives 2.65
